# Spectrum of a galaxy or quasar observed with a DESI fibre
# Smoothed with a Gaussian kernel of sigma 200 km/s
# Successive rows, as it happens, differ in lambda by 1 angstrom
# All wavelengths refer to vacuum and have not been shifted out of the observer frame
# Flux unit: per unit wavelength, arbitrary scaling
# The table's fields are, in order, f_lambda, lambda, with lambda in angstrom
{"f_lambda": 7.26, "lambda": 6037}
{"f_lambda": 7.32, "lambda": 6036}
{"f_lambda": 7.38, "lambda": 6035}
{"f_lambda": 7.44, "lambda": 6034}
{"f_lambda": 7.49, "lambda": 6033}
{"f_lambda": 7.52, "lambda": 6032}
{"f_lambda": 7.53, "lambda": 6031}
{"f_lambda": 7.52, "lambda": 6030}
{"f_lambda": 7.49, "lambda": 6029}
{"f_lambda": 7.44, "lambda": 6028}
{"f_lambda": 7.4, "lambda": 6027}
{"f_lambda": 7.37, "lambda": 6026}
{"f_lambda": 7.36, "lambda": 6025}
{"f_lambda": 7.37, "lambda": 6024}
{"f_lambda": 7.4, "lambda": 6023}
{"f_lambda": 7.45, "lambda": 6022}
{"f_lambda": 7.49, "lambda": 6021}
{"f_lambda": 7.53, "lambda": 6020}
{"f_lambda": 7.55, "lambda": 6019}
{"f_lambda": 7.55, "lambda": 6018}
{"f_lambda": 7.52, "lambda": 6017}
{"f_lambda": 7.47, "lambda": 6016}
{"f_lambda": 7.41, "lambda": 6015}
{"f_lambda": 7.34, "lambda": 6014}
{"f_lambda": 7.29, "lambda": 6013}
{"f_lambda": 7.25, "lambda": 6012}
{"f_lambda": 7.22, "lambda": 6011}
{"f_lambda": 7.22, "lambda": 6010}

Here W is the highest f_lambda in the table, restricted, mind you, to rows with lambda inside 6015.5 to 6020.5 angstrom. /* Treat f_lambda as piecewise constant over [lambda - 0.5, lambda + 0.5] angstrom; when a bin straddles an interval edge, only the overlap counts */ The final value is 7.55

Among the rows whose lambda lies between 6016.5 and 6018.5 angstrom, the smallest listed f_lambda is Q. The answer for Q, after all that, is 7.52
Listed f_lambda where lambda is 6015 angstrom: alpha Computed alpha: 7.41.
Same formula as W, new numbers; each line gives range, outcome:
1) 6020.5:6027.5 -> 7.49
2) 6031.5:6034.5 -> 7.52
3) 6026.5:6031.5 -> 7.53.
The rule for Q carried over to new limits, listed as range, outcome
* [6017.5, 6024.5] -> 7.37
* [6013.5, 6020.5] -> 7.34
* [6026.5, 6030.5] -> 7.4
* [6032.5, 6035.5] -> 7.38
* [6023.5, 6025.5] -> 7.36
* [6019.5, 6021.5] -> 7.49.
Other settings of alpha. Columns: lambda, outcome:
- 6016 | 7.47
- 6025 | 7.36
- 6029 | 7.49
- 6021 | 7.49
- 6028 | 7.44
